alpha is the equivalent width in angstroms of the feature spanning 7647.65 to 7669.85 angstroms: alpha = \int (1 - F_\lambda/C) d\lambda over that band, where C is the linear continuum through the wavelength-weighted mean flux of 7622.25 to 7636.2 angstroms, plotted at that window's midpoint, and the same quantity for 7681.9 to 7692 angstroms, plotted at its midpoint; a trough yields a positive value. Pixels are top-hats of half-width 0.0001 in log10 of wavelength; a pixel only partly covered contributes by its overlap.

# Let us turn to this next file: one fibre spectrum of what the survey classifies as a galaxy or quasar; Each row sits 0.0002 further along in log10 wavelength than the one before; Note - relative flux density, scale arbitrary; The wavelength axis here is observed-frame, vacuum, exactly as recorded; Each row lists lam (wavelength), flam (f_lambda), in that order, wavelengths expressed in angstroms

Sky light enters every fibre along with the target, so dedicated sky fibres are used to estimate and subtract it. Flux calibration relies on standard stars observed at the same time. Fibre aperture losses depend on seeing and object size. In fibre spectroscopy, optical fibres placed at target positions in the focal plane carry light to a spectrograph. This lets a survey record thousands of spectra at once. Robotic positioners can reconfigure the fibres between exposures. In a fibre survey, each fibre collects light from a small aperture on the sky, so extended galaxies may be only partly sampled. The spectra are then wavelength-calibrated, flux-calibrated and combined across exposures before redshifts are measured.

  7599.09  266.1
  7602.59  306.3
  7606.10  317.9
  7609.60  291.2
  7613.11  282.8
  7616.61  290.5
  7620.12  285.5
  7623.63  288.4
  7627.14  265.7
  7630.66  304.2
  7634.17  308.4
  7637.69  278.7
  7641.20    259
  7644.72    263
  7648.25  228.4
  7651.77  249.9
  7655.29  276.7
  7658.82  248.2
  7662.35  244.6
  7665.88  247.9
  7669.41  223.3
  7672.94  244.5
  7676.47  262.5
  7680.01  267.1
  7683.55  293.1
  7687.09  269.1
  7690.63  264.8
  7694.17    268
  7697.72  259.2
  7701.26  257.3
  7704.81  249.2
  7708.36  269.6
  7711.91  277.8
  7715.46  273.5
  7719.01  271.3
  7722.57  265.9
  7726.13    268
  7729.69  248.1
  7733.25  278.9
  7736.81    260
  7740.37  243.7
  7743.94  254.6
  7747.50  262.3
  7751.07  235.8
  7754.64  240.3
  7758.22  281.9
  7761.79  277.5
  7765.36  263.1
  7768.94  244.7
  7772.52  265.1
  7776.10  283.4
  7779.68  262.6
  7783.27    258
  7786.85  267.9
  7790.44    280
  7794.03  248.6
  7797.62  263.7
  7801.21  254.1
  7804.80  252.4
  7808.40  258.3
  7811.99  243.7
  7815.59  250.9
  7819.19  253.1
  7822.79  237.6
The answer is 2.8 angstroms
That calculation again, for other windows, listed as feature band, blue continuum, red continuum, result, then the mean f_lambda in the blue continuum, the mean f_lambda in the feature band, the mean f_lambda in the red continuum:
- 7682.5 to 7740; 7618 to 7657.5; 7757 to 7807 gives 0.5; 273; 266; 264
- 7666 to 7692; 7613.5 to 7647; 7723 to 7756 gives 1.0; 282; 260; 255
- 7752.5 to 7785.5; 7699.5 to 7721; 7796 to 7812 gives -0.5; 266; 264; 256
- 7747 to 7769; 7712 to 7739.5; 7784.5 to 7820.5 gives 0.3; 266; 259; 257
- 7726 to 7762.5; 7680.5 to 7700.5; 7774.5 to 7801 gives 1.3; 270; 258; 265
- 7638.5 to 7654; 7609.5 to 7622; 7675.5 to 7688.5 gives 1.6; 287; 253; 274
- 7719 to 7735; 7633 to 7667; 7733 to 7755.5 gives -0.8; 260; 266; 253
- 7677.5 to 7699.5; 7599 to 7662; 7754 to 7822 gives 0.1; 278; 270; 260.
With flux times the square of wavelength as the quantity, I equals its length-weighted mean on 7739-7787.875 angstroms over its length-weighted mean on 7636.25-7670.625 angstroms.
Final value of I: 1.06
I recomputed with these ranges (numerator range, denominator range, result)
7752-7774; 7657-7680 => 1.08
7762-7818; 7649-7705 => 1.04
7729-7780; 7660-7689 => 1.04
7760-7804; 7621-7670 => 1.03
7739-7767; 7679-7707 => 0.98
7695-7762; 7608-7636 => 0.93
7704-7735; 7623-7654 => 1.01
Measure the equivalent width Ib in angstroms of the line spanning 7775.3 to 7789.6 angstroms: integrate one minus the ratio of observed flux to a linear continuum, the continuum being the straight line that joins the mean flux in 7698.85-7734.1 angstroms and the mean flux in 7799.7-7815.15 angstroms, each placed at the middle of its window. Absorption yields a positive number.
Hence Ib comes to -0.7 angstroms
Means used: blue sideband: 266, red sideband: 252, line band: 268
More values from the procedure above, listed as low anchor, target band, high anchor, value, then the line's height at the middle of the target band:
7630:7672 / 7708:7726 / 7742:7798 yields -0.7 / 261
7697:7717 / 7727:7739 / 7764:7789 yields 0.1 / 264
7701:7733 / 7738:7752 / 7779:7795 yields 0.8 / 265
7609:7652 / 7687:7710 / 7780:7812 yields 0.7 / 270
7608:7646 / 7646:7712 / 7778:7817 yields 4.4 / 276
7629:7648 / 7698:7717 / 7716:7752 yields 0.0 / 265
